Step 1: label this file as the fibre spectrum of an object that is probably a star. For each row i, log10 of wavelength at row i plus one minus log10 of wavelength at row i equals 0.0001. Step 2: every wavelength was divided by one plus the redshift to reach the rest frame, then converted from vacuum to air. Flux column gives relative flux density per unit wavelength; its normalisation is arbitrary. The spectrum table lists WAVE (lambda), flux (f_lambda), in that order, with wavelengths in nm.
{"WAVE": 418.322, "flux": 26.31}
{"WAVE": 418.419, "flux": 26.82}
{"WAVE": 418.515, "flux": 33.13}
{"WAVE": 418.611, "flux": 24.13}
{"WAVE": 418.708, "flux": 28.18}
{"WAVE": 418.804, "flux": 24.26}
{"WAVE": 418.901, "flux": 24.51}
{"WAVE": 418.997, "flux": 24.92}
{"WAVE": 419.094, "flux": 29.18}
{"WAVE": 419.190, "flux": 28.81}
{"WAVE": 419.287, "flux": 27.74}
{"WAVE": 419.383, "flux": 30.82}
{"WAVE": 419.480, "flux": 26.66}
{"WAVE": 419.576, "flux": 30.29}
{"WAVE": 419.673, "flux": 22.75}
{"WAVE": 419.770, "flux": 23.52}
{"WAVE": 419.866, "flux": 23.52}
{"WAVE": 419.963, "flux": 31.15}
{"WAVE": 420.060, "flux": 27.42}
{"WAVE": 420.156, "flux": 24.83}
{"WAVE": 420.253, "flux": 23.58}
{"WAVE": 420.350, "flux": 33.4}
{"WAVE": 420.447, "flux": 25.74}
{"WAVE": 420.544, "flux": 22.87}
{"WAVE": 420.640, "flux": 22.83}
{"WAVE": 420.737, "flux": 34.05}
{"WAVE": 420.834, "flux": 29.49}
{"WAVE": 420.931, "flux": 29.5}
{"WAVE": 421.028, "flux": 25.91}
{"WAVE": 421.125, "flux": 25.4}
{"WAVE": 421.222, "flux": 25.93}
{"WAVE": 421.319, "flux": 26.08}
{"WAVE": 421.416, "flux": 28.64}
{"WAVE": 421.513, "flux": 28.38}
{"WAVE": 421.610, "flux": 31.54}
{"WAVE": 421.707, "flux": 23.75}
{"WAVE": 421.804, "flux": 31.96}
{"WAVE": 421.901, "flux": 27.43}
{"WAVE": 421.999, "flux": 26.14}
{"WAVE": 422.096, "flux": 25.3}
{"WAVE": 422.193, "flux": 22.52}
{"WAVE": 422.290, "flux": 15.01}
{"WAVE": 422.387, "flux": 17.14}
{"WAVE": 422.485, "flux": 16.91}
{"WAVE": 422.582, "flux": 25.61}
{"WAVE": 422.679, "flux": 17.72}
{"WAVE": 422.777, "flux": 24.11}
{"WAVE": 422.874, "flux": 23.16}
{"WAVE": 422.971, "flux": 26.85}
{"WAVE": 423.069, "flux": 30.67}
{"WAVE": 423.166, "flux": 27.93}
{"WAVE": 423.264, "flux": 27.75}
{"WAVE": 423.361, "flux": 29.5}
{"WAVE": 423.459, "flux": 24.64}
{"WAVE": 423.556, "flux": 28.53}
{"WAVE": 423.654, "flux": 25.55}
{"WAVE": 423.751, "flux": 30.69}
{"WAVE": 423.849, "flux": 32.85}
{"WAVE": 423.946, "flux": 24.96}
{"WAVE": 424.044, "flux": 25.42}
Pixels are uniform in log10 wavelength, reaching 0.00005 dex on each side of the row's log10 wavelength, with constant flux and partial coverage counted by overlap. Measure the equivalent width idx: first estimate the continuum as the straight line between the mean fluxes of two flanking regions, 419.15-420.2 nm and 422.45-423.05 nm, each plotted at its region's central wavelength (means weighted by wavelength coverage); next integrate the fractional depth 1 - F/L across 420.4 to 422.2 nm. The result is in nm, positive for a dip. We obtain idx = -0.16 nm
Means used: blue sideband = 27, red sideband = 22.9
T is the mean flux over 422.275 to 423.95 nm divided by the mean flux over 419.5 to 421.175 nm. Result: 0.9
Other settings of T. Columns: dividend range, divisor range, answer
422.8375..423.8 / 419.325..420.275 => 1.04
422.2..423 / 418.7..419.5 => 0.76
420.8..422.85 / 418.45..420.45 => 0.92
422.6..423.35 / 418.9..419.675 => 0.93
